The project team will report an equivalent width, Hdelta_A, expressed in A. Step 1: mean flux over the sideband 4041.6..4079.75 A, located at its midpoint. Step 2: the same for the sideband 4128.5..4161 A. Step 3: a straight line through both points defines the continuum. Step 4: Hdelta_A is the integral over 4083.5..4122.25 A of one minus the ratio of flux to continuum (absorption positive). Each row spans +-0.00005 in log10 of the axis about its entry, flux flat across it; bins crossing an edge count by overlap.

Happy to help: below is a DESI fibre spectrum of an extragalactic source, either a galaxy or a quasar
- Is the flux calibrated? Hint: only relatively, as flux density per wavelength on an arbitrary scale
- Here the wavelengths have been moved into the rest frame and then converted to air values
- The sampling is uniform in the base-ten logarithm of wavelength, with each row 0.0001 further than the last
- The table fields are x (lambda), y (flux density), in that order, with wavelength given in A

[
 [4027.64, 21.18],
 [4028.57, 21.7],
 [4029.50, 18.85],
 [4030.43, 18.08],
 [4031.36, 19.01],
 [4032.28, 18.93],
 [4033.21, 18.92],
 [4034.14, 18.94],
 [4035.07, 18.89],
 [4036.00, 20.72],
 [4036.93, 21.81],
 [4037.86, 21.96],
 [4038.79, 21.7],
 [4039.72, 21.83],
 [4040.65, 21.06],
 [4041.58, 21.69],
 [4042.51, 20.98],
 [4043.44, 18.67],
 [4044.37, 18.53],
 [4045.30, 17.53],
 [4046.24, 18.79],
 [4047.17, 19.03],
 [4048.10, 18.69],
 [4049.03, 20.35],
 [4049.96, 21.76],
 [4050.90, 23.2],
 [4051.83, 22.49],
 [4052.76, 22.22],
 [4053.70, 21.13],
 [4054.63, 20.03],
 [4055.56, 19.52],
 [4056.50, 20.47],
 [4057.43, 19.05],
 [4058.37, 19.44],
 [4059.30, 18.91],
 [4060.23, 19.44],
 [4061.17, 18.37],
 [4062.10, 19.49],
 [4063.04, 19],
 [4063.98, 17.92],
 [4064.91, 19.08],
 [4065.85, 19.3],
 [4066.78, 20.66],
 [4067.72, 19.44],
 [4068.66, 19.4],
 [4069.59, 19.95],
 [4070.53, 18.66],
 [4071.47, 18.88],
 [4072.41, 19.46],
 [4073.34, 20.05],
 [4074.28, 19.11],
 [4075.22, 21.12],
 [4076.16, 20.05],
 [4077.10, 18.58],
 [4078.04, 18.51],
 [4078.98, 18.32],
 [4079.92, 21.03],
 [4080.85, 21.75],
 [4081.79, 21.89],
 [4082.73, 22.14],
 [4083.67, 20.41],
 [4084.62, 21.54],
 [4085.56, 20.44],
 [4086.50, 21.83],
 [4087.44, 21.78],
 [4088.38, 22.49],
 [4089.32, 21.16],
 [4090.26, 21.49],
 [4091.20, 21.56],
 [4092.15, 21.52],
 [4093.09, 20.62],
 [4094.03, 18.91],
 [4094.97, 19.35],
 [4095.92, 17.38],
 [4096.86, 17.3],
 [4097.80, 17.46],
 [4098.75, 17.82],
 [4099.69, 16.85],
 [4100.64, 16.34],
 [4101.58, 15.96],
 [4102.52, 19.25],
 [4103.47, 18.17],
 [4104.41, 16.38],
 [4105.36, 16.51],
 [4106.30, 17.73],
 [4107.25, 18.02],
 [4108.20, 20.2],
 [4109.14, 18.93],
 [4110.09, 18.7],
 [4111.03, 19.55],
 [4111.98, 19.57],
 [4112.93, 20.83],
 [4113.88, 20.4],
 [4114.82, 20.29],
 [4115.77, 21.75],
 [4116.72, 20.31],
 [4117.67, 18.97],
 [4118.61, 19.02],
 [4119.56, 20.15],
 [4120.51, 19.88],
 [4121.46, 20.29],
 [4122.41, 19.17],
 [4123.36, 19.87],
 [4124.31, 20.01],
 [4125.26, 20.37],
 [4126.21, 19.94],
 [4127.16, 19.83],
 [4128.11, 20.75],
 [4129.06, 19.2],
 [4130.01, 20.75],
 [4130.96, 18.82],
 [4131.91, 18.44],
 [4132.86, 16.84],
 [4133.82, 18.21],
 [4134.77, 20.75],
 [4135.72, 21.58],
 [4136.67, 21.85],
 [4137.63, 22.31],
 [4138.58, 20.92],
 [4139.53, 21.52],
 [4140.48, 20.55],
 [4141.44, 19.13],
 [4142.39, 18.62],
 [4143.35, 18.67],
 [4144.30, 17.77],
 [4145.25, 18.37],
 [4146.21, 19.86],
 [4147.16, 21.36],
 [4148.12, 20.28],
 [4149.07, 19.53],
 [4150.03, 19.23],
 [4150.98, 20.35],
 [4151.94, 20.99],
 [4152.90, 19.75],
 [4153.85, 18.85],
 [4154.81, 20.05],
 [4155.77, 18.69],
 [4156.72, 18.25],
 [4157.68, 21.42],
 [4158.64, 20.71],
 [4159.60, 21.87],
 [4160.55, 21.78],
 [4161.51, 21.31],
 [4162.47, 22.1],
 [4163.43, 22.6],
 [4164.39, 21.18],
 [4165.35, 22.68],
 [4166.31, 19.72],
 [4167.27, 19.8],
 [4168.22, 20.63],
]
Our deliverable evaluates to 0.72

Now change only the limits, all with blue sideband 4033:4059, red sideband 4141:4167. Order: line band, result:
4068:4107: 1.54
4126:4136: 0.35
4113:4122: 0.04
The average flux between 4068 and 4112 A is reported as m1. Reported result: 19.4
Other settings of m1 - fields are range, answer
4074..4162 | 19.8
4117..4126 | 19.8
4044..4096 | 20.1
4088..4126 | 19.3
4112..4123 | 20.1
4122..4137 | 19.8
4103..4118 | 19.1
